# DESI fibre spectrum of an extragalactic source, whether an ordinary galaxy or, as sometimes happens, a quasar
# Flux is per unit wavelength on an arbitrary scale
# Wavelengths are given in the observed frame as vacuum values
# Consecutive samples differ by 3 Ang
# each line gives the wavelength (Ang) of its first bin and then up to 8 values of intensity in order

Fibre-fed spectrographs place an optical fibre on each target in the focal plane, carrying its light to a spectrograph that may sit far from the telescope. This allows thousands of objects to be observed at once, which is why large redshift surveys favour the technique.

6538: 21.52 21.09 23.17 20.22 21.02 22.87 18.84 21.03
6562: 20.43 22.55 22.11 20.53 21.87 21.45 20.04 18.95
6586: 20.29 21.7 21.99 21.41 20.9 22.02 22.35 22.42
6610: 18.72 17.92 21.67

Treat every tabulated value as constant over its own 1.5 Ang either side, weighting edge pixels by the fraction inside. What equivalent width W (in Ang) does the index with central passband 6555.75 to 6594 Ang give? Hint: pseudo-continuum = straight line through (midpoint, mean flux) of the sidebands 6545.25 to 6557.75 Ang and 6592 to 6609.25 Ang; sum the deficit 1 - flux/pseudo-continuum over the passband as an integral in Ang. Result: 0.4 Ang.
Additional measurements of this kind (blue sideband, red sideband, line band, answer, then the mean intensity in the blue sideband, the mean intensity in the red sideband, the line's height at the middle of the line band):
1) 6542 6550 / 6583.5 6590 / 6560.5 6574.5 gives -0.3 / 21.5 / 20.6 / 21.1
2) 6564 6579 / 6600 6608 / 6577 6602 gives 1.2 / 21.6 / 22.3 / 22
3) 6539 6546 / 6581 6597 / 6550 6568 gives 0.3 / 21.9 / 20.8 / 21.6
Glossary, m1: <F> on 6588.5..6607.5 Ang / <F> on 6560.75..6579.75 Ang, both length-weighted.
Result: 1.02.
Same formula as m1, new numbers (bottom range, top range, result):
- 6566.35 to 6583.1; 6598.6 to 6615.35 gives 0.99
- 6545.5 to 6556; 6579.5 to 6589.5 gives 0.96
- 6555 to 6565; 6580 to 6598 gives 1.01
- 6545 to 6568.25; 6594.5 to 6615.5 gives 0.99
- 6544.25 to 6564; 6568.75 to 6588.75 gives 0.99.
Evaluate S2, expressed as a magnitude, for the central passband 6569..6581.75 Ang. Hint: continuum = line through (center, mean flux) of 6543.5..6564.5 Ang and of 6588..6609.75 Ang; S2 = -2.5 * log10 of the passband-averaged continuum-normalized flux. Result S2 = 0.018 mag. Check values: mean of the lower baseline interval 21.1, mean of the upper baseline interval 21.7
